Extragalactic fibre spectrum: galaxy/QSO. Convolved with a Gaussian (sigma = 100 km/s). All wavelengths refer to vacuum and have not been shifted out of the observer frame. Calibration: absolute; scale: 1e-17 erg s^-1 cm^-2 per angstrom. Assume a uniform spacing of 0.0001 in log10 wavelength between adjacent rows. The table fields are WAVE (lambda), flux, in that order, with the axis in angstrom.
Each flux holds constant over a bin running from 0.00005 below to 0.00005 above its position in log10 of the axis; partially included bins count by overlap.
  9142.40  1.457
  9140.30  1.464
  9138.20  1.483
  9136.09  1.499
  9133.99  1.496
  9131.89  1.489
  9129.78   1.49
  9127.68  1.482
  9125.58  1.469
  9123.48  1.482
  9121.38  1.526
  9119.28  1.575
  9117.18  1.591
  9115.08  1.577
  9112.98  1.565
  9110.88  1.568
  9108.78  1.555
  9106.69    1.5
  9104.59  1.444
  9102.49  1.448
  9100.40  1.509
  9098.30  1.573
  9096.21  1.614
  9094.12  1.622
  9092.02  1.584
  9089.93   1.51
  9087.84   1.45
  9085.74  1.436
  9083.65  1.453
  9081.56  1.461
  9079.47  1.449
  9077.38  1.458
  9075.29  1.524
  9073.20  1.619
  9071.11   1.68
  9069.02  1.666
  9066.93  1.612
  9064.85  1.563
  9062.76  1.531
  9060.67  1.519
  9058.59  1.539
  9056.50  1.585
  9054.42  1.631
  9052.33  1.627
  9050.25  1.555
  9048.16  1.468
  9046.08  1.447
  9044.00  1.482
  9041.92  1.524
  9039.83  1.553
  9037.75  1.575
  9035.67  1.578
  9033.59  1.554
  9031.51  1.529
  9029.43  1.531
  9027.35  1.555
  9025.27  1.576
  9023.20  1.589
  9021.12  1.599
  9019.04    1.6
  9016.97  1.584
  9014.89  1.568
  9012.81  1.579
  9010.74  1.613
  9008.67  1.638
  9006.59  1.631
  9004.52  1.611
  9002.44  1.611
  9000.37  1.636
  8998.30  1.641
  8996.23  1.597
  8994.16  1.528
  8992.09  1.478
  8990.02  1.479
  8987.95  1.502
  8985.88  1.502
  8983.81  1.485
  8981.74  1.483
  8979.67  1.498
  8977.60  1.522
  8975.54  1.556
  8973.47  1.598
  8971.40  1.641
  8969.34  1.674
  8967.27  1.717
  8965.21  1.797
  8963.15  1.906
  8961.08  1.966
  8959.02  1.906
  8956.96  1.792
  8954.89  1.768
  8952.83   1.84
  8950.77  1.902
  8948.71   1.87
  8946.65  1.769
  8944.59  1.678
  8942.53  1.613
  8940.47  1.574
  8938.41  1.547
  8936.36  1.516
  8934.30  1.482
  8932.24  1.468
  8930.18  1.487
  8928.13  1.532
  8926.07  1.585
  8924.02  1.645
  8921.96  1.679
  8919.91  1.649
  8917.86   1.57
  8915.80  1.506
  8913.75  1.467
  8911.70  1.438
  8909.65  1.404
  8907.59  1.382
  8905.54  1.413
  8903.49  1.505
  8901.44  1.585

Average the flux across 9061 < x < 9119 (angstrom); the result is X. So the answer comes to 1.54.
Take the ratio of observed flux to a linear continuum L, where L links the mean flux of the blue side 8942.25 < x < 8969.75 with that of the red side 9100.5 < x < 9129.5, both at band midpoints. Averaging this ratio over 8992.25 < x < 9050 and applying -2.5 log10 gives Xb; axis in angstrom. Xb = 0.08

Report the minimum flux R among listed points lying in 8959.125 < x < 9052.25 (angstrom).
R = 1.447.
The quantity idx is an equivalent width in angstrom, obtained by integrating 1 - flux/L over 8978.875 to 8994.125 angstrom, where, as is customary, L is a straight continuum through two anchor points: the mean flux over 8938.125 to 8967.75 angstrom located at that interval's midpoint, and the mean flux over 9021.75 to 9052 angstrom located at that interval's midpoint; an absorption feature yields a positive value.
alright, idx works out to 1.8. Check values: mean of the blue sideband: 1.78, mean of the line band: 1.49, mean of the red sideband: 1.54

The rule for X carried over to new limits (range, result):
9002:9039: 1.58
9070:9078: 1.58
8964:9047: 1.57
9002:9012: 1.62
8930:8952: 1.64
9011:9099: 1.55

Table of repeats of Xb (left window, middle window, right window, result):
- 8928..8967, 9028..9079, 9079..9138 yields 0.02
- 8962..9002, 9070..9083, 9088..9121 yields 0.02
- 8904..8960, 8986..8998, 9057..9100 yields 0.04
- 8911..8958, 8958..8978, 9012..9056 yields -0.09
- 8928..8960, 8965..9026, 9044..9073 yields 0.03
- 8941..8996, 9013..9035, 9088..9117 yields 0.03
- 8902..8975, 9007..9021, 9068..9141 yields -0.01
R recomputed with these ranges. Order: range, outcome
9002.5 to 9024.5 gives 1.568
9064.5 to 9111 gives 1.436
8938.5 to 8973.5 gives 1.574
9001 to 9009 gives 1.611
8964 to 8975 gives 1.598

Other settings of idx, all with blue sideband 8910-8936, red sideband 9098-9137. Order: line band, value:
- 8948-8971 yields -4.4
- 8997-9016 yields -1.1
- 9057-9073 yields -0.7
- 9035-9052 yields 0.0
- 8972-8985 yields 0.0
